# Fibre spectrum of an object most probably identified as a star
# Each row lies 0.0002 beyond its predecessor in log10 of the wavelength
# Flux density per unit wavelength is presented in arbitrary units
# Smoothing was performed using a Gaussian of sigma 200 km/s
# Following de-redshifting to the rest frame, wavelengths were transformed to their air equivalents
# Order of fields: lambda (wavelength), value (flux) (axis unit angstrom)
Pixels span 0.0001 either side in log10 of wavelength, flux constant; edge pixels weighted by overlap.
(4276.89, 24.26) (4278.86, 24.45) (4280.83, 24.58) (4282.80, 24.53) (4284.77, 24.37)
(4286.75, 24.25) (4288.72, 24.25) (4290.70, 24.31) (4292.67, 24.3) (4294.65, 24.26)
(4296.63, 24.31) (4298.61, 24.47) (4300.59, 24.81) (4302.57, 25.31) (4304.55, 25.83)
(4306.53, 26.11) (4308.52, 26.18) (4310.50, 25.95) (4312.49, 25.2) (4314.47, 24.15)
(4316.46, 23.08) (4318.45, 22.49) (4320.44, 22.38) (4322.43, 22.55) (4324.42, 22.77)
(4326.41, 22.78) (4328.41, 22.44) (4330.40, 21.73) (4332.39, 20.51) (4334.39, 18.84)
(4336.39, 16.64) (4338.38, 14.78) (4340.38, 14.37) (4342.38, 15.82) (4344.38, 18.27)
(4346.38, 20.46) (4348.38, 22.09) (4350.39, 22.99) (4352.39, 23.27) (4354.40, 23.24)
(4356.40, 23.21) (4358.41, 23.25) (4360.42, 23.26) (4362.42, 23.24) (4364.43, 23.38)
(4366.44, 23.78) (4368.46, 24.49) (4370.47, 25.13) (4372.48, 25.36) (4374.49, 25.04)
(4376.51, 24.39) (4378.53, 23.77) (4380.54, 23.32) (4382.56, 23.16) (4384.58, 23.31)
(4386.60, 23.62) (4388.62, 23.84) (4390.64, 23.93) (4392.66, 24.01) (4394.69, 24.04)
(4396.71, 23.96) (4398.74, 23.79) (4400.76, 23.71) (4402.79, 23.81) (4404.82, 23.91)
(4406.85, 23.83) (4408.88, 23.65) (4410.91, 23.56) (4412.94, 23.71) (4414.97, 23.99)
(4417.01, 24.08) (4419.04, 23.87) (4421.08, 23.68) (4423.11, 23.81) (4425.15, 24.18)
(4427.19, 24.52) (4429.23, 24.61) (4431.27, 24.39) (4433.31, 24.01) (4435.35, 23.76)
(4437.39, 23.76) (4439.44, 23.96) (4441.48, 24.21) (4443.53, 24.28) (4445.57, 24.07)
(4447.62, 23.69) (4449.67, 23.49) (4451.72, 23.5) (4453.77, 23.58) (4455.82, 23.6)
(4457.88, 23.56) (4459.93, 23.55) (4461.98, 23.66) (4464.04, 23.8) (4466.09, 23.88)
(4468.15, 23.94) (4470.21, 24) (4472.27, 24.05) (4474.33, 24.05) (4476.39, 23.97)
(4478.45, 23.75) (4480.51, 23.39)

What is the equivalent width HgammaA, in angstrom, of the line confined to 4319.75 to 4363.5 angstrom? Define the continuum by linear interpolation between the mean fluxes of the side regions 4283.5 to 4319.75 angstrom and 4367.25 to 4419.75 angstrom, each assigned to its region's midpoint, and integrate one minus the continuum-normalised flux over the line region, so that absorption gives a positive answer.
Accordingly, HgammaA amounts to 6.3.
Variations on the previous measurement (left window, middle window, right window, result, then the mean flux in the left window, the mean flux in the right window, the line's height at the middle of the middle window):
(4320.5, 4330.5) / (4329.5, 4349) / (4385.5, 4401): 3.9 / 22.5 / 23.9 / 22.8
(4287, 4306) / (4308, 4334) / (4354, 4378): 1.4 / 24.7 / 24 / 24.4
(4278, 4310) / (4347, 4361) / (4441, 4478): 0.8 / 24.8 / 23.8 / 24.4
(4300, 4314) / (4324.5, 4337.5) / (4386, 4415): 2.4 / 25.6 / 23.8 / 25.1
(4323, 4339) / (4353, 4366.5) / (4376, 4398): -0.8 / 20.3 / 23.7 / 22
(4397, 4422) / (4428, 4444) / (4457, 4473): -0.2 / 23.8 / 23.8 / 23.8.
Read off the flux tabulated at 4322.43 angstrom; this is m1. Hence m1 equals 22.55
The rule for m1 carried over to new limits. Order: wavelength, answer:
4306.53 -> 26.11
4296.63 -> 24.31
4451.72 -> 23.5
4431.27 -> 24.39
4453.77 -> 23.58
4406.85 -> 23.83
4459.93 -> 23.55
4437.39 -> 23.76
